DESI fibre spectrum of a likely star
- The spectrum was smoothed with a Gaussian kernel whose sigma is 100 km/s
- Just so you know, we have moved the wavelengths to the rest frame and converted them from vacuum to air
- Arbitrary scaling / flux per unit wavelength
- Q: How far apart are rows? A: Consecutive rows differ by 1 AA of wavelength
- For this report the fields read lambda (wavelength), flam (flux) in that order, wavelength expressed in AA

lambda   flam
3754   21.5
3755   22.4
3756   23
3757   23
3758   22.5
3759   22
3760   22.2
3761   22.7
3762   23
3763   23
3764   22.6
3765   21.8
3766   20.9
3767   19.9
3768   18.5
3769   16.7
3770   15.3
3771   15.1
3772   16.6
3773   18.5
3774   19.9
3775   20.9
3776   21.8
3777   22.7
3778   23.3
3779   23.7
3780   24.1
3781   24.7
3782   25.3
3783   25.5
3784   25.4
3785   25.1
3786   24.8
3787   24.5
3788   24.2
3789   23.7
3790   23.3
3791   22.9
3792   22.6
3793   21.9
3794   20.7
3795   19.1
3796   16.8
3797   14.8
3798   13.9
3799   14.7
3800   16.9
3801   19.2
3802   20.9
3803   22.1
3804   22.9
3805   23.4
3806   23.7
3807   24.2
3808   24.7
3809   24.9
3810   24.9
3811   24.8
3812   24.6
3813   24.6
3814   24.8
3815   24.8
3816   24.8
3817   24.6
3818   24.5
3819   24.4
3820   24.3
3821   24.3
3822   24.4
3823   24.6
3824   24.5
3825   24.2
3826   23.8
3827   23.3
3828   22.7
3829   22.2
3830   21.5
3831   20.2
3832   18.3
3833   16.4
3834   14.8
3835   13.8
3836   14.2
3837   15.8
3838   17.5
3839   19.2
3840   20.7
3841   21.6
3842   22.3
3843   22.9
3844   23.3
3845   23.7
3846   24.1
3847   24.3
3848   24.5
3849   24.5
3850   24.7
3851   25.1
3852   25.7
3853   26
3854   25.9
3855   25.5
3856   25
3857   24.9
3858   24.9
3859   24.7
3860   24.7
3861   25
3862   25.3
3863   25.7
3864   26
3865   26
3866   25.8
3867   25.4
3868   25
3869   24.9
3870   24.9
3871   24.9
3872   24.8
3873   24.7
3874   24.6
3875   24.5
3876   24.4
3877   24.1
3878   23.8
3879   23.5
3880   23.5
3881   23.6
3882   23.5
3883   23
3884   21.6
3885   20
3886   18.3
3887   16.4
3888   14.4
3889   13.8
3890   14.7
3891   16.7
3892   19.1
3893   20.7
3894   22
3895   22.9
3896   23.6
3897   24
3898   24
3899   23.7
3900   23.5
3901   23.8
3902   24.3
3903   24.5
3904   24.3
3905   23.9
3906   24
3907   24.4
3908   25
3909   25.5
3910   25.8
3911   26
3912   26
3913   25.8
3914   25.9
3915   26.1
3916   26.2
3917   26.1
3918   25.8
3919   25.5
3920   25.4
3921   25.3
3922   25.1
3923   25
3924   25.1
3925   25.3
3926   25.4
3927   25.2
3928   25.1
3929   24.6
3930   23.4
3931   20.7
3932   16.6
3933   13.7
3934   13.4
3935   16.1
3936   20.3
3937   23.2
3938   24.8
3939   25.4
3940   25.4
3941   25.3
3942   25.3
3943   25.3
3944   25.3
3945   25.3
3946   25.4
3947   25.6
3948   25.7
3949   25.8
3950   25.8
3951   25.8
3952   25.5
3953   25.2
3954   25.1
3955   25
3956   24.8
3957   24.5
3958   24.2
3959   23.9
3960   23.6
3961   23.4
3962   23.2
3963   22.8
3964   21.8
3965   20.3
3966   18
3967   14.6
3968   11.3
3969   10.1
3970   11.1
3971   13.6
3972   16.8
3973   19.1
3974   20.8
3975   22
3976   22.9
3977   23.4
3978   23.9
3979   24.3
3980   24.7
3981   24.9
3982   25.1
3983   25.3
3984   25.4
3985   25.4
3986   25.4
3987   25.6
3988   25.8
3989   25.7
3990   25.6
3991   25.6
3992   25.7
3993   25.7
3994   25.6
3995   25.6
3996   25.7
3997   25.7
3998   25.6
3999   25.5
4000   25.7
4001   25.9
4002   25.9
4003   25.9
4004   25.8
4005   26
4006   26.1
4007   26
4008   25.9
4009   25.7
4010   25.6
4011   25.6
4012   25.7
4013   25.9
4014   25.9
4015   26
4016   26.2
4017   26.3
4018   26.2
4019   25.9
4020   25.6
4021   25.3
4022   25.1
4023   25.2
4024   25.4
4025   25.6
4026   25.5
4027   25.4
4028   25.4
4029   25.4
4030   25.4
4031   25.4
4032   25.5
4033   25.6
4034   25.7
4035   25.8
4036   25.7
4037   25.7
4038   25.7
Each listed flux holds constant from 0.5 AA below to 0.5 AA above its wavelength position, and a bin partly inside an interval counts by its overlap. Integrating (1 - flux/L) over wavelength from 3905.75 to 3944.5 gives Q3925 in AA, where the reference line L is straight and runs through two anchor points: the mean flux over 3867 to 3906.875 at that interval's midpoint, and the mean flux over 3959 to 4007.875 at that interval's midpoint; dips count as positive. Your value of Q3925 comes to -2.2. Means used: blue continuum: 22.4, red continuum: 23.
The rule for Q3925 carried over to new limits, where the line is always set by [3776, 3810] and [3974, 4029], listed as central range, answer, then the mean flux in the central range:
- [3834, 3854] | 1.1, 21.7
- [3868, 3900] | 2.2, 22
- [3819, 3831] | -0.4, 23.5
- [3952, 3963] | 0.2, 24.3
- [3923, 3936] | 1.6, 21.3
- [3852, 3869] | -1.6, 25.4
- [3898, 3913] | -0.5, 24.6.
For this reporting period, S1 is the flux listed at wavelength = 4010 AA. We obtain 25.6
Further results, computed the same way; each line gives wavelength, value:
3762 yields 23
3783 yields 25.5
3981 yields 24.9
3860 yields 24.7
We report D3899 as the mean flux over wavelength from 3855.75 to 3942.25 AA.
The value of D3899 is 23.4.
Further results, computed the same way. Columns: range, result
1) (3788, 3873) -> 22.7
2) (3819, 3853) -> 21.8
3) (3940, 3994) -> 23.1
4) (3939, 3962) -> 25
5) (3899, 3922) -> 25.1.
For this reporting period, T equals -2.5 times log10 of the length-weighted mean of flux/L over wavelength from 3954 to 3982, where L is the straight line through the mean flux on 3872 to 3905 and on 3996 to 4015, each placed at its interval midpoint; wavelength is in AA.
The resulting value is 0.177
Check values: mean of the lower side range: 21.9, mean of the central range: 20.9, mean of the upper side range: 25.8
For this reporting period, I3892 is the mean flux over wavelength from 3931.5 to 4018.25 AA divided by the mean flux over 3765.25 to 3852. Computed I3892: 1.1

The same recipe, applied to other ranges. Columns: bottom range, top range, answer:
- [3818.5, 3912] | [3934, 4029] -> 1.05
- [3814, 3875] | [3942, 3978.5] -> 0.95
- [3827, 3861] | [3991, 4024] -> 1.17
